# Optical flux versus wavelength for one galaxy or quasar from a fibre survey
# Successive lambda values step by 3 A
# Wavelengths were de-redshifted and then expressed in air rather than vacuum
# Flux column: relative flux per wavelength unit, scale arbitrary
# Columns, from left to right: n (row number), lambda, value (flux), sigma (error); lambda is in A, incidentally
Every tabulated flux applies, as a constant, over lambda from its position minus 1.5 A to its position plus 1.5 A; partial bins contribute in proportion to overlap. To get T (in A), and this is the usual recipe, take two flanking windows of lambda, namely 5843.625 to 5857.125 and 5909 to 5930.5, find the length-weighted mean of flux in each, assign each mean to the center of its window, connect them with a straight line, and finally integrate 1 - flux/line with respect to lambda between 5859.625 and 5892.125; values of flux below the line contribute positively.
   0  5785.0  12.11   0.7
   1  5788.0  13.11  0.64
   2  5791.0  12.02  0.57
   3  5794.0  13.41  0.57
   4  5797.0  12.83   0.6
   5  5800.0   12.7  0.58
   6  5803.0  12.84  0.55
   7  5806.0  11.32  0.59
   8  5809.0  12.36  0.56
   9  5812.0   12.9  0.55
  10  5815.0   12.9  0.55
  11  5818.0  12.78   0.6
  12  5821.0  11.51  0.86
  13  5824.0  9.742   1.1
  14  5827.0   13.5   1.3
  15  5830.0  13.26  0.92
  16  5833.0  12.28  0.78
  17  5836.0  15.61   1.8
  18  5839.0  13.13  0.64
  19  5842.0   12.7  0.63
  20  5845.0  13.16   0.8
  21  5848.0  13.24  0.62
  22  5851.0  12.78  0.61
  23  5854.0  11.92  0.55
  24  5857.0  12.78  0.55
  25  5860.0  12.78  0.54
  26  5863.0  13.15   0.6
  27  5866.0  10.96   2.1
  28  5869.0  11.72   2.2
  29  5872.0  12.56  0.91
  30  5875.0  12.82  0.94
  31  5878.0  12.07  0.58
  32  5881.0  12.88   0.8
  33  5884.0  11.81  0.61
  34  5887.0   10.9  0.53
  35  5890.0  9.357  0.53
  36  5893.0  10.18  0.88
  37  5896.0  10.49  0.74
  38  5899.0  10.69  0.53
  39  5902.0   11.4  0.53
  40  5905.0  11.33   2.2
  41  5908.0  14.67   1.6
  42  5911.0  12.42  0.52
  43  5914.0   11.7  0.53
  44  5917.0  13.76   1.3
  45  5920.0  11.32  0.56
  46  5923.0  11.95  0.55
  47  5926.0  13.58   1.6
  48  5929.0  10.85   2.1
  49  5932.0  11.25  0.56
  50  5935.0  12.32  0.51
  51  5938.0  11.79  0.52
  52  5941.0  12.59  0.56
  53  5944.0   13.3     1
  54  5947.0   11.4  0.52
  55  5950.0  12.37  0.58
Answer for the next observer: 1.9 A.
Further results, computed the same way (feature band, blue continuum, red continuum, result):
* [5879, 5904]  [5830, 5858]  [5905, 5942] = 3.2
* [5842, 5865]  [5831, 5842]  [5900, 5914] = 0.8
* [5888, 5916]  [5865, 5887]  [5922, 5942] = 1.5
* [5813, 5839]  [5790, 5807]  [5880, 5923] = -0.9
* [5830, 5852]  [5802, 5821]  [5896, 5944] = -1.7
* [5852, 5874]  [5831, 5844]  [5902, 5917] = 1.4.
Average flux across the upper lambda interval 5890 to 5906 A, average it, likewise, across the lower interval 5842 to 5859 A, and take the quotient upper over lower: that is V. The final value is 0.8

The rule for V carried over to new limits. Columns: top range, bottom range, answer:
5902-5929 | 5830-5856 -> 0.95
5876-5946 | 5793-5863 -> 0.93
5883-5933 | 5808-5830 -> 0.94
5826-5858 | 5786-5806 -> 1.03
